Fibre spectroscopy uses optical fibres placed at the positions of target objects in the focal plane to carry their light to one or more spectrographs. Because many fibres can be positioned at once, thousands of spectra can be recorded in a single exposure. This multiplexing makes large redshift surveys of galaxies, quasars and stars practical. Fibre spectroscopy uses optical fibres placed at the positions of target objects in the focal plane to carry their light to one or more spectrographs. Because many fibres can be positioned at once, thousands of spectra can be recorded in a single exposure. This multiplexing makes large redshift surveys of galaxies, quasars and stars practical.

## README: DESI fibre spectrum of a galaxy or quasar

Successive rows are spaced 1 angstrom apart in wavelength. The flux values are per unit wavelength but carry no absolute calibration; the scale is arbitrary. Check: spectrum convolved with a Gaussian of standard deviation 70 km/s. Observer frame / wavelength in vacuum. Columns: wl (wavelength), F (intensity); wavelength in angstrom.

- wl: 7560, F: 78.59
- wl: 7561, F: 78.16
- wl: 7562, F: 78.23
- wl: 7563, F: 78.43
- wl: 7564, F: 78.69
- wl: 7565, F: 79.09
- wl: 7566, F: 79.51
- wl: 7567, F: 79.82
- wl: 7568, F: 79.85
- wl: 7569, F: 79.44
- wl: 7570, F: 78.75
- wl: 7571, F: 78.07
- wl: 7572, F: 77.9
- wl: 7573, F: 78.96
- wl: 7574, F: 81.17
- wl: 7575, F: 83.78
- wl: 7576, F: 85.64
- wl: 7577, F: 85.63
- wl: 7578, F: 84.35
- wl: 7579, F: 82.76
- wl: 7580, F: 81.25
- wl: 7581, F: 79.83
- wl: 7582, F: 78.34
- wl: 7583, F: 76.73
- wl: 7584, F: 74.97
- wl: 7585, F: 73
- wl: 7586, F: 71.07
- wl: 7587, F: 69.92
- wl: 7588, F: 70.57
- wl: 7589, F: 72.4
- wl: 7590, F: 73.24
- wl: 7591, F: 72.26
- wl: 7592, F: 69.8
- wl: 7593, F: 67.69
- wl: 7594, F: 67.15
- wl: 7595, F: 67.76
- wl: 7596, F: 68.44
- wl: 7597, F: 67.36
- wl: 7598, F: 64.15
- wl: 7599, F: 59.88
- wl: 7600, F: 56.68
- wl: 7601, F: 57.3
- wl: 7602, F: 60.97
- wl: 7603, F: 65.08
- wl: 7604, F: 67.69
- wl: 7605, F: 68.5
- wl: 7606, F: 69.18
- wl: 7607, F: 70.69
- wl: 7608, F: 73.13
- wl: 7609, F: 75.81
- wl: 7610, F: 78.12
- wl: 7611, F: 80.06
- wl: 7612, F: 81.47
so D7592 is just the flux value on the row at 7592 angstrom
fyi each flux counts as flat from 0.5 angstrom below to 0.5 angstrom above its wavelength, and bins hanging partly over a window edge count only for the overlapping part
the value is 69.8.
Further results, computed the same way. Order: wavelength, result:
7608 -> 73.13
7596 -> 68.44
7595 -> 67.76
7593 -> 67.69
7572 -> 77.9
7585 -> 73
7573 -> 78.96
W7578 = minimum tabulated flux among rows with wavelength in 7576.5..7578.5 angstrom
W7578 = 84.35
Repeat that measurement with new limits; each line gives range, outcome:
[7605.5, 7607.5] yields 69.18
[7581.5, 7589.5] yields 69.92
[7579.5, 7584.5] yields 74.97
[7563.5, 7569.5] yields 78.69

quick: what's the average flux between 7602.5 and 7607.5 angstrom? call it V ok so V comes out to 68.2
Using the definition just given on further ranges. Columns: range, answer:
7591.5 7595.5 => 68.1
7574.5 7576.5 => 84.7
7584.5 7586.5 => 72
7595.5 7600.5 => 63.3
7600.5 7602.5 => 59.1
